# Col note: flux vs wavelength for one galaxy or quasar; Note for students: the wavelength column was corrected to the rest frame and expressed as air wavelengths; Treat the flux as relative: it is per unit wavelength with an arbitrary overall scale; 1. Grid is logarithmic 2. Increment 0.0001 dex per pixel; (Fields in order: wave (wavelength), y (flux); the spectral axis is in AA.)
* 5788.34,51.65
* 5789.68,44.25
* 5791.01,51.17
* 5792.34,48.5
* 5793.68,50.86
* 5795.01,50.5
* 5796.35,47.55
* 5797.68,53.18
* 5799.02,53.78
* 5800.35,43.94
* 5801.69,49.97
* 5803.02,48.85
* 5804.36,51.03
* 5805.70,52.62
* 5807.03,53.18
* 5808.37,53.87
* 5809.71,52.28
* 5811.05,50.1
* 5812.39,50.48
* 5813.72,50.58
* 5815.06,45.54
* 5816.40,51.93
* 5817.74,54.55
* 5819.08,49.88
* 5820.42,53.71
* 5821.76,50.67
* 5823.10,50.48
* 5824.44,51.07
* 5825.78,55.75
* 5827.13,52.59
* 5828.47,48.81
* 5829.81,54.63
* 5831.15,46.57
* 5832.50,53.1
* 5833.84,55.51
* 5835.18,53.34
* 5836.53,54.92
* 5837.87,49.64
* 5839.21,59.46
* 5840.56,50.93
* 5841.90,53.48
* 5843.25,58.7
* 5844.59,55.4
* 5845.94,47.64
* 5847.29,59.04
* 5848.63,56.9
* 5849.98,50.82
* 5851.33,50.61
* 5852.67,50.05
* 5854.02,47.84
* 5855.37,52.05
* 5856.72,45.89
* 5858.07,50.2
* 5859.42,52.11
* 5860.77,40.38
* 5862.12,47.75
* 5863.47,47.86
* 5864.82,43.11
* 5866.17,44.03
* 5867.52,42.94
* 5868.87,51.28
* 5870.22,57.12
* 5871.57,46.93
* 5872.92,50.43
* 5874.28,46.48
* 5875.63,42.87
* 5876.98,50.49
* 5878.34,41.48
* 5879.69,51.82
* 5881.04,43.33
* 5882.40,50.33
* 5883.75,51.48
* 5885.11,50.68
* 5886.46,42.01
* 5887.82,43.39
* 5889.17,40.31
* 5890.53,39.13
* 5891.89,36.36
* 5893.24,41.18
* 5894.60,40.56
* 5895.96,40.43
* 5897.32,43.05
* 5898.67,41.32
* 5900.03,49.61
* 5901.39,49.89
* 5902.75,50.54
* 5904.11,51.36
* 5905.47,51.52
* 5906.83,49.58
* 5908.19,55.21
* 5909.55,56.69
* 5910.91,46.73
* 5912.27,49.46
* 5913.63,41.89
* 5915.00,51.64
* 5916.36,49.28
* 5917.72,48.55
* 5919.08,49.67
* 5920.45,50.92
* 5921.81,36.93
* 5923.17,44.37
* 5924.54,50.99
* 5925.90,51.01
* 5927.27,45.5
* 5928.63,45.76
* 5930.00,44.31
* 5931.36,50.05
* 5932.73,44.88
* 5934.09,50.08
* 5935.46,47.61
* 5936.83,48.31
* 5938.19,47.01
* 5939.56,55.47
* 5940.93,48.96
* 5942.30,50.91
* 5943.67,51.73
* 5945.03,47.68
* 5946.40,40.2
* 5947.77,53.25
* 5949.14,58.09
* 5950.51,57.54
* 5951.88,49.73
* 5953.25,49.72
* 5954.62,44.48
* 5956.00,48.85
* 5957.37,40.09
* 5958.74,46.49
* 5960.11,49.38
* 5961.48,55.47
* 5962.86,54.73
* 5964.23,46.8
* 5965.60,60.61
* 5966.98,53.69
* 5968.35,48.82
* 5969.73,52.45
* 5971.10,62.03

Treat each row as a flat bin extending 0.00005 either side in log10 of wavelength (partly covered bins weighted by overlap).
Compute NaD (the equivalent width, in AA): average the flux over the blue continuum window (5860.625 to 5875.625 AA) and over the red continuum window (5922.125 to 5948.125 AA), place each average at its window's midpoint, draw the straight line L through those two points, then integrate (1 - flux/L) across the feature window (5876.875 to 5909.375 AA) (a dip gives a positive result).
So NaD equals 1.0 AA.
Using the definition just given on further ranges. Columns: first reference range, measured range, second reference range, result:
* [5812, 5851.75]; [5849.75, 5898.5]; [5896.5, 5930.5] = 4.0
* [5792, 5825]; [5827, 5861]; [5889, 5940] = -1.7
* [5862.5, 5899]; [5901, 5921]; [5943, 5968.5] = -1.2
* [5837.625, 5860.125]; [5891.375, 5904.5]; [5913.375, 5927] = 1.3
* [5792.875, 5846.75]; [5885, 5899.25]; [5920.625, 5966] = 2.5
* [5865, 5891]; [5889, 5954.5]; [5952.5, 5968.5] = 0.8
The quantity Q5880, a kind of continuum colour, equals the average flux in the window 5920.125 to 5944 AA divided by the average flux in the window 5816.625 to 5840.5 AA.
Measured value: 0.9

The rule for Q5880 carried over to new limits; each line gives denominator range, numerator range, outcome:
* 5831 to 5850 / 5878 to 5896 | 0.81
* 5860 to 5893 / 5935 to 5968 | 1.10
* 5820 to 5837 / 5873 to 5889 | 0.89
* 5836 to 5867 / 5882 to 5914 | 0.91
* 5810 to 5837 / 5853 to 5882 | 0.92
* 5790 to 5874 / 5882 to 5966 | 0.94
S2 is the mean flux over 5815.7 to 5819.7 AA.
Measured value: 52.1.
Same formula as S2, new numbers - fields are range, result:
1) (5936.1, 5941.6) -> 49.9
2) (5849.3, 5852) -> 50.7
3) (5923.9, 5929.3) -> 48.3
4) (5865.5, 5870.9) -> 48.9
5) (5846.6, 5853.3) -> 53.5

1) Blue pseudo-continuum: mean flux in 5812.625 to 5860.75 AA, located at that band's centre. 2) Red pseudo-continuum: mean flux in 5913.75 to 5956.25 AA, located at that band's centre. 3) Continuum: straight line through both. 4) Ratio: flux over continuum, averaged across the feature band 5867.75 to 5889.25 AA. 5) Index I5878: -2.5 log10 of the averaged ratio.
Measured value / 0.07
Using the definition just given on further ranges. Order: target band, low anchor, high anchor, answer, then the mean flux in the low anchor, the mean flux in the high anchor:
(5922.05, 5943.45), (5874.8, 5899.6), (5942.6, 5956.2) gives 0.01 mag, 44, 50.2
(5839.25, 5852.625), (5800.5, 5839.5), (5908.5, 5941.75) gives -0.06 mag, 51.7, 48.3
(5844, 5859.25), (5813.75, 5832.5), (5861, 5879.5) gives -0.06 mag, 51.3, 47.1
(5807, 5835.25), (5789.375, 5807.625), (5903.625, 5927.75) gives -0.04 mag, 50.1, 49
